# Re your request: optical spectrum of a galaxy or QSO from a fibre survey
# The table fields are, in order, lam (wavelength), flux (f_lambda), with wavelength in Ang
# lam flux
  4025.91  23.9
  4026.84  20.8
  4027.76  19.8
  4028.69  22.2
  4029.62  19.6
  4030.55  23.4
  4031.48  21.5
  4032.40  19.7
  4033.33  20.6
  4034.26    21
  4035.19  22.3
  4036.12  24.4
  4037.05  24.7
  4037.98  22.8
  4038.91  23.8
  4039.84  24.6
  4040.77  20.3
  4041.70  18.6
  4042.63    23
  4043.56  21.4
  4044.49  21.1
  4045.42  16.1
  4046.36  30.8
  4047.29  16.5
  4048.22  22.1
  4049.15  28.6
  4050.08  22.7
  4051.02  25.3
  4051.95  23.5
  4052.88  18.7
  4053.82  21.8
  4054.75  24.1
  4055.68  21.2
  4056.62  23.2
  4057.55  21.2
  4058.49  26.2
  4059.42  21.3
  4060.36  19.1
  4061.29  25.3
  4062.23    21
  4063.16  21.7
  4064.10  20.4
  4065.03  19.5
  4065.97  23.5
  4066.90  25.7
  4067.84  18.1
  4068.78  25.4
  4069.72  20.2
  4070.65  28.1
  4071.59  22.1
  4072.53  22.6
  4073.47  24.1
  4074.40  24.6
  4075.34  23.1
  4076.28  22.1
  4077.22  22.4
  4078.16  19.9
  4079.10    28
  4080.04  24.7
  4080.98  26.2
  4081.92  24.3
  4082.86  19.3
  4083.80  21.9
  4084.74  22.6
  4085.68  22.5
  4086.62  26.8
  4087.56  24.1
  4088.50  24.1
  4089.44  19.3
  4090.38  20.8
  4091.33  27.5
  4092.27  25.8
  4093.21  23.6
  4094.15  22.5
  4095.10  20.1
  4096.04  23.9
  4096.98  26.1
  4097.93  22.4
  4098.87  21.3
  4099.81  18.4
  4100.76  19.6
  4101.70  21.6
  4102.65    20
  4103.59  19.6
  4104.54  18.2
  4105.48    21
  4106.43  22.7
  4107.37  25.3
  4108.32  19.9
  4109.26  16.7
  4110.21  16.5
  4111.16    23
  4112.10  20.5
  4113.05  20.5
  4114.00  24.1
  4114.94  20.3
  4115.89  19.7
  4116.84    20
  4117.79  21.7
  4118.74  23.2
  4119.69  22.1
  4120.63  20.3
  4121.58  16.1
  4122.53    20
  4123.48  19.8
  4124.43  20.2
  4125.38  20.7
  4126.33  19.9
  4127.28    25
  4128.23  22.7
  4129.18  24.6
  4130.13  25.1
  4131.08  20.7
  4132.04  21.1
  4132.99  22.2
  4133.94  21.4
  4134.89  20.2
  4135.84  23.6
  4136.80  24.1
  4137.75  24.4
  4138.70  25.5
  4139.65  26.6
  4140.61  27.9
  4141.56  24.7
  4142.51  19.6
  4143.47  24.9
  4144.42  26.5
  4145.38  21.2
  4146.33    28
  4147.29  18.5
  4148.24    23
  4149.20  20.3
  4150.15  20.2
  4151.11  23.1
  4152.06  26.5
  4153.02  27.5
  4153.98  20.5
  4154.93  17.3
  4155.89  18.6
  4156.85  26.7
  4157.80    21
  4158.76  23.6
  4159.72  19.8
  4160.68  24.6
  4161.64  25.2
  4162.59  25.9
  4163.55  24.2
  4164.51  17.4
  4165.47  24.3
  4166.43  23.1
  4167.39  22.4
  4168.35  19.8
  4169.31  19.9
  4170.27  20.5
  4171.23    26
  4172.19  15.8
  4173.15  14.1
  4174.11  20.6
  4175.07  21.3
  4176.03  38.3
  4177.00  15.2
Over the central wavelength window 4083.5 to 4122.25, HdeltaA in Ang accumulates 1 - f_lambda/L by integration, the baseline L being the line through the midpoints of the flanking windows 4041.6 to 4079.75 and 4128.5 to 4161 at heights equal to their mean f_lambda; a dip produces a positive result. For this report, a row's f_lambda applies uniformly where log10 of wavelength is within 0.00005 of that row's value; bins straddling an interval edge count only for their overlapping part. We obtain 2.0 Ang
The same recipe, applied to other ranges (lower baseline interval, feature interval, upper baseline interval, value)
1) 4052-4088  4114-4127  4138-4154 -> 1.7 Ang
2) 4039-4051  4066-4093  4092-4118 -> -2.2 Ang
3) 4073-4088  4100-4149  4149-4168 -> 2.5 Ang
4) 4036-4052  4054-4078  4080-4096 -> 0.4 Ang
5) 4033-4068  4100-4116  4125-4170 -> 1.5 Ang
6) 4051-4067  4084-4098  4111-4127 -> -1.3 Ang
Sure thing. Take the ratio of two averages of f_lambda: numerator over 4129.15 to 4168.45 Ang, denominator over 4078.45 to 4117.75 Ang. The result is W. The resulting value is 1.0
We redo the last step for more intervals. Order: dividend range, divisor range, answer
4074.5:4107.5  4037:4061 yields 1.01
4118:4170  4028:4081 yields 1.00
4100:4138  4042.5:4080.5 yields 0.93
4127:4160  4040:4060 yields 1.03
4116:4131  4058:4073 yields 0.95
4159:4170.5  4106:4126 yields 1.08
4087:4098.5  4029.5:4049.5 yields 1.06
